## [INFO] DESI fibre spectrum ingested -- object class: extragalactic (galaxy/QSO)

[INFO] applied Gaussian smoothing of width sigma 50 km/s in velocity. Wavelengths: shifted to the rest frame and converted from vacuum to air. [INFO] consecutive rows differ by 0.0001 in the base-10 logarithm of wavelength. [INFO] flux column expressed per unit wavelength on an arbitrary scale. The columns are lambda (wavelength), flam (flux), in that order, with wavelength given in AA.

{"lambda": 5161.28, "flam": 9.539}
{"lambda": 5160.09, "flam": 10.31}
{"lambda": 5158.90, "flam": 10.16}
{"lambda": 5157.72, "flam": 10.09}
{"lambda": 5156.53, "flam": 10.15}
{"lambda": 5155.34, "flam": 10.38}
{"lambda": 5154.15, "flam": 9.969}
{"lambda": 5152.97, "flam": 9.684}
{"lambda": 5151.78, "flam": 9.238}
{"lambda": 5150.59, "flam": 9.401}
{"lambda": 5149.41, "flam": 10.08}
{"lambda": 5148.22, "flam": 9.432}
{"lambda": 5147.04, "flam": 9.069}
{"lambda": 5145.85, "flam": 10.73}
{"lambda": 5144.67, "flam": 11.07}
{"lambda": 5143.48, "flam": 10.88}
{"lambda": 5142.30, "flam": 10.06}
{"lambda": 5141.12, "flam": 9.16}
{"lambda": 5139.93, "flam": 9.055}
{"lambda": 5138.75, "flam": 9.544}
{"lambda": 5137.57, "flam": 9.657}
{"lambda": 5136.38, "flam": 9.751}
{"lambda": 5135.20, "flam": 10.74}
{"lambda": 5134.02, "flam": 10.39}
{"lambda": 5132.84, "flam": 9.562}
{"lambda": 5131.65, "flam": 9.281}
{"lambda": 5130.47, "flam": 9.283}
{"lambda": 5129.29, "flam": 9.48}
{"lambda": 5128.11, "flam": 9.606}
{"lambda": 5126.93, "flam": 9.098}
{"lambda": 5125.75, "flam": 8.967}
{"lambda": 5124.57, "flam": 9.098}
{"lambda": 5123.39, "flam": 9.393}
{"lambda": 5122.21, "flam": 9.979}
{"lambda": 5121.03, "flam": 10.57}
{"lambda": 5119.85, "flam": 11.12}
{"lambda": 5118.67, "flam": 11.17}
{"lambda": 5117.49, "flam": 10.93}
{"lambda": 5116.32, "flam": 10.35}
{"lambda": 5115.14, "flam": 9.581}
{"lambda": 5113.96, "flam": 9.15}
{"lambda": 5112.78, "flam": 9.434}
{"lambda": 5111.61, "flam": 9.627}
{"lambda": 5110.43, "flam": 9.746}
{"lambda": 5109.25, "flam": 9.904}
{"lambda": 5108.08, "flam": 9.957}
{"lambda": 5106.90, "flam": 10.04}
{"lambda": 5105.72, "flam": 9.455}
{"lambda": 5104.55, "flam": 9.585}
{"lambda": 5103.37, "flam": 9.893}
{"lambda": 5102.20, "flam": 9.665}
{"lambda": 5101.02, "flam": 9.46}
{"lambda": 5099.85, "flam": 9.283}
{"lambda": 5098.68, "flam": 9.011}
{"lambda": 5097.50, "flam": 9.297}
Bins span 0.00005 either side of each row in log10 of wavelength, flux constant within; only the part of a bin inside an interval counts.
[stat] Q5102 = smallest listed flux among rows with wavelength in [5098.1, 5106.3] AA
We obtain 9.011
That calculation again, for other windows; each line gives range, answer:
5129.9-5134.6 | 9.281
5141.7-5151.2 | 9.069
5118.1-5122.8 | 9.979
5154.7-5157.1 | 10.15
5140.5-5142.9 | 9.16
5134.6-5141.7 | 9.055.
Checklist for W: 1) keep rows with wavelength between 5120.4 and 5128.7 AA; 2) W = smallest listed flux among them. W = 8.967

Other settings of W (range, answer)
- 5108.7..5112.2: 9.627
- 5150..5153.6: 9.238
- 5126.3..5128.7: 9.098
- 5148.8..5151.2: 9.401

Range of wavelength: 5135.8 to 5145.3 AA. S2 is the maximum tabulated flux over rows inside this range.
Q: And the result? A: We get 11.07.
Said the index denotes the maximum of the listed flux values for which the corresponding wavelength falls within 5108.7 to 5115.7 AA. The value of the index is 9.904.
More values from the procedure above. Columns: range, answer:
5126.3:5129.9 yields 9.606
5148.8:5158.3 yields 10.38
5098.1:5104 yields 9.893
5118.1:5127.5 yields 11.17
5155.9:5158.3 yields 10.15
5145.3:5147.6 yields 10.73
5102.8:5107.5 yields 10.04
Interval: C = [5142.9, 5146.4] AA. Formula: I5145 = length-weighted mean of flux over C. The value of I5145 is 10.9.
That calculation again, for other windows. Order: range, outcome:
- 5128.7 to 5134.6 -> 9.59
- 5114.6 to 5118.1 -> 10.3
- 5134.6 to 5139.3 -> 9.93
